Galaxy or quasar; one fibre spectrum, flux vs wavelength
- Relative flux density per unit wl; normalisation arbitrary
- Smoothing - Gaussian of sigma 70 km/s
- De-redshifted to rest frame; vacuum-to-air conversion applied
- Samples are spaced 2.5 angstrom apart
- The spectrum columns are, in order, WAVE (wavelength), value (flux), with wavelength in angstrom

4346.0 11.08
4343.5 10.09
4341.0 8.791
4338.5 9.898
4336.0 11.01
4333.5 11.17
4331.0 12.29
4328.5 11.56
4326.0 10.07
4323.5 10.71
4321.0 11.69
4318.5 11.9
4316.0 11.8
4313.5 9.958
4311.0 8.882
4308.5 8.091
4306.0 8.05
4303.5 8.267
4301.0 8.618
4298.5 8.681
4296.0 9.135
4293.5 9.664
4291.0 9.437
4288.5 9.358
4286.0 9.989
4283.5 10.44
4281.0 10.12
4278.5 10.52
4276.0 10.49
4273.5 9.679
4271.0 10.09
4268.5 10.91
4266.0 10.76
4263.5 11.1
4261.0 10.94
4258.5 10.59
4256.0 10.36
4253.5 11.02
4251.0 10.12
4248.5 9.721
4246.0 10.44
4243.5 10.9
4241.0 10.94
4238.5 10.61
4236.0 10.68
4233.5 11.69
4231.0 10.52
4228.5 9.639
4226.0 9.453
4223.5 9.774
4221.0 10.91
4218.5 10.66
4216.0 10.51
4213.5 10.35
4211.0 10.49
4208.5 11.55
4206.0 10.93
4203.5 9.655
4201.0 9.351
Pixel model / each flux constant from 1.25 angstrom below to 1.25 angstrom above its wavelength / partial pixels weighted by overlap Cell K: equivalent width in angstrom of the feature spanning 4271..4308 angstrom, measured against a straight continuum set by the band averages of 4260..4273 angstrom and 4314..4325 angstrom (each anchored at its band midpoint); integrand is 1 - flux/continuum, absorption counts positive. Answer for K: 5.1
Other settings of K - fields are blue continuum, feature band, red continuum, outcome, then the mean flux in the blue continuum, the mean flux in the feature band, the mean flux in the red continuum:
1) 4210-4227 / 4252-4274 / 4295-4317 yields -2.2 angstrom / 10.3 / 10.6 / 9.02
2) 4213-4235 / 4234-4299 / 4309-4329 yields 1.4 angstrom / 10.4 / 10.3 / 10.7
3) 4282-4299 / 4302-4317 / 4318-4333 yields 2.0 angstrom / 9.58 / 9.12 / 11.3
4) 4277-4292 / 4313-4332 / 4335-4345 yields -2.5 angstrom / 9.99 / 11.3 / 9.95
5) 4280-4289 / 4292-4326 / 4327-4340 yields 3.0 angstrom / 10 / 9.66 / 11.1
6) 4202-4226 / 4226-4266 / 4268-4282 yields -0.9 angstrom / 10.5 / 10.6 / 10.3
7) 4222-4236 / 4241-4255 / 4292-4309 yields -0.9 angstrom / 10.3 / 10.5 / 8.68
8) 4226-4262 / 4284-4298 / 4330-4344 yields 1.4 angstrom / 10.5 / 9.52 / 10.5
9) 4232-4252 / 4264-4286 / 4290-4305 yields -1.7 angstrom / 10.6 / 10.4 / 8.94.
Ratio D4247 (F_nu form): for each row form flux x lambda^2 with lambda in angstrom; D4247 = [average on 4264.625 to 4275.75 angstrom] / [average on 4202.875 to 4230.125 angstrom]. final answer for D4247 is 1.0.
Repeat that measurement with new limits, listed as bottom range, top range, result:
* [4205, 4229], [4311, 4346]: 1.09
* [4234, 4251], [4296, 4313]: 0.83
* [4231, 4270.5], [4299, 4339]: 0.99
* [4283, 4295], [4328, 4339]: 1.18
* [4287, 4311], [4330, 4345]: 1.21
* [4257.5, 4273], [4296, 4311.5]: 0.81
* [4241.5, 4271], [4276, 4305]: 0.91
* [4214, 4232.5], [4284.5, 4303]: 0.93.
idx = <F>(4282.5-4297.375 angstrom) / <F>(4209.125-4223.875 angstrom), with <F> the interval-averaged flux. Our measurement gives 0.92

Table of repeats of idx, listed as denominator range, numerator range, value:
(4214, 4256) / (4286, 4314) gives 0.85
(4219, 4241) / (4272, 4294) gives 0.96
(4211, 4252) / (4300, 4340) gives 0.98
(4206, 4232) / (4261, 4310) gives 0.93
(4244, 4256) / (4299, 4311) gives 0.81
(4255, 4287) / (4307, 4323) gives 0.99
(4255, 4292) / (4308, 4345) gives 1.02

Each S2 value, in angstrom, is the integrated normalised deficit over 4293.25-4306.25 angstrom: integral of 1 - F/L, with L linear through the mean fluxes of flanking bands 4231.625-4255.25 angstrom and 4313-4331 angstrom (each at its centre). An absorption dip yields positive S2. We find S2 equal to 2.8 angstrom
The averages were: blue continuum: 10.7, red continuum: 11.2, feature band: 8.72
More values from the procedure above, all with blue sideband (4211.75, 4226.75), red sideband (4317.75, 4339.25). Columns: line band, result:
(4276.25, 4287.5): 0.55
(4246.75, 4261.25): 0.21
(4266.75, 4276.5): 0.38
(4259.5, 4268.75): -0.23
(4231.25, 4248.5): -0.50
